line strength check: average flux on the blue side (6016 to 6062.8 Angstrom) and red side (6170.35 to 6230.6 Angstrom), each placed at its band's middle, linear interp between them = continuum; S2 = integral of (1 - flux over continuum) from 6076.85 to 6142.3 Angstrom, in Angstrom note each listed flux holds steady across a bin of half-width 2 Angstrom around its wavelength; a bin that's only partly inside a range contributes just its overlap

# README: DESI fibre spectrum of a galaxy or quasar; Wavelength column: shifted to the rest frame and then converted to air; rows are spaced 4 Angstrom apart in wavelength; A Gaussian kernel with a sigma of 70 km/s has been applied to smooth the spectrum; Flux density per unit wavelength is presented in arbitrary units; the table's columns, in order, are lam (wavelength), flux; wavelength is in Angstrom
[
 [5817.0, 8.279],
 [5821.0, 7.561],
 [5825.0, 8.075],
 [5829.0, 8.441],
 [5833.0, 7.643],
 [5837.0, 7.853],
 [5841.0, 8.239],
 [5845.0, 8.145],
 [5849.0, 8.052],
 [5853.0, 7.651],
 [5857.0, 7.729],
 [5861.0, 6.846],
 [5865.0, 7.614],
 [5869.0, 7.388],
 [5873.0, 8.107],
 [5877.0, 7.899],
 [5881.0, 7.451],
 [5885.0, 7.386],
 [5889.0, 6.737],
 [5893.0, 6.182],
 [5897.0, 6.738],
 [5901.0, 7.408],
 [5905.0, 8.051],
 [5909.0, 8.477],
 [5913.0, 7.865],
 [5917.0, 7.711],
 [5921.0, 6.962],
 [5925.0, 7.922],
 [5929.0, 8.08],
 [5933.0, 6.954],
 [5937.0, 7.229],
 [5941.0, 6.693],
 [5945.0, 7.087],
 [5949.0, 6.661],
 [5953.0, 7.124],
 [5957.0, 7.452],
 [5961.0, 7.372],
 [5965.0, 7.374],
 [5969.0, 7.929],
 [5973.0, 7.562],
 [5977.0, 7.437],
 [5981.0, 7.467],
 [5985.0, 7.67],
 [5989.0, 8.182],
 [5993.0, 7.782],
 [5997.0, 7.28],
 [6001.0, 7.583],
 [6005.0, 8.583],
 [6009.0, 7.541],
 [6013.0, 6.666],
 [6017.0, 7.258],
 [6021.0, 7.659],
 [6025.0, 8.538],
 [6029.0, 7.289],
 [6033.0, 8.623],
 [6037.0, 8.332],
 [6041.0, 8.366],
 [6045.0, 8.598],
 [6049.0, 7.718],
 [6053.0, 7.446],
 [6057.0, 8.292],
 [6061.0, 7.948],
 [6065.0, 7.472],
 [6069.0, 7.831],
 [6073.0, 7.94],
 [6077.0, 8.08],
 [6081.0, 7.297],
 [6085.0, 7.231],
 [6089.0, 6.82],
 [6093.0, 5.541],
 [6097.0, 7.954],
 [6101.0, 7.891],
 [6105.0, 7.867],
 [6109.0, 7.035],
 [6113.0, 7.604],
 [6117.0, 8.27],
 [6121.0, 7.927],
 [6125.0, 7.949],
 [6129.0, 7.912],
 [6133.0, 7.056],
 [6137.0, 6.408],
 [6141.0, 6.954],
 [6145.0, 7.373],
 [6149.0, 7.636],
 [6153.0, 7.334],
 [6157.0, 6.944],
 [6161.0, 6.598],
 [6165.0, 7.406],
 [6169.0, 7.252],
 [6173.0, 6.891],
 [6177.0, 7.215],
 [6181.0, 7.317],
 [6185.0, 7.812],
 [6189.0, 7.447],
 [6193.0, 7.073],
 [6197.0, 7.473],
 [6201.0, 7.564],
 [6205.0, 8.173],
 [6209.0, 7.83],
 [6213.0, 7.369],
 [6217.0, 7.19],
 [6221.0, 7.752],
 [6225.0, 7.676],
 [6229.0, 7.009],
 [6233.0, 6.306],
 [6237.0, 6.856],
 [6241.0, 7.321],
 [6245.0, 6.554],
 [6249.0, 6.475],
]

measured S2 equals 3.3 Angstrom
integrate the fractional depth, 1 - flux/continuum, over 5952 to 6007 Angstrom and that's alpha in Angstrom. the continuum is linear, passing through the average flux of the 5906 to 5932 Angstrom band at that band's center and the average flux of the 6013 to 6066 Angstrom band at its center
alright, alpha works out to 1.6 Angstrom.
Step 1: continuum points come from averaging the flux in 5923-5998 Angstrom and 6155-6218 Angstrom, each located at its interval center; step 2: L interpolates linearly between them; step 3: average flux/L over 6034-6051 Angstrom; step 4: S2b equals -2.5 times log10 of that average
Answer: -0.121 mag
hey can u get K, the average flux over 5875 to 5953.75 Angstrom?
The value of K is 7.33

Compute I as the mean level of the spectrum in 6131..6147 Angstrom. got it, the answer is 6.95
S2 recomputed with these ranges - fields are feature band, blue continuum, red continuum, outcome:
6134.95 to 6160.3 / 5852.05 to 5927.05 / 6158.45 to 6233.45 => 1.00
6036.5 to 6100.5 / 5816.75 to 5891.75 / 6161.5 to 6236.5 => -1.54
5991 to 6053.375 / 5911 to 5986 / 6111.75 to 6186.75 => -3.88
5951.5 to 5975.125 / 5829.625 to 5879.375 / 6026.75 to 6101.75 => 0.83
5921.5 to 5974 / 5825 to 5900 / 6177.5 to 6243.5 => 1.38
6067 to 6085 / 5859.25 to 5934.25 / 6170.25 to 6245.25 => -0.83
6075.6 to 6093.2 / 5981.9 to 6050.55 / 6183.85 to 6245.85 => 1.32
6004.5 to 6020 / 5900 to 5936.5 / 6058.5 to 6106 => 0.33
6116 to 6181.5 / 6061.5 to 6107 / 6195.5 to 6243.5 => 0.99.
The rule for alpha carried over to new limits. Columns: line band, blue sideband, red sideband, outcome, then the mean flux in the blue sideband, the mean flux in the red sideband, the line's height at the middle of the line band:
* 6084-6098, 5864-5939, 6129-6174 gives 0.82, 7.48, 7.12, 7.21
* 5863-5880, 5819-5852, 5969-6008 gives 0.42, 7.99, 7.73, 7.93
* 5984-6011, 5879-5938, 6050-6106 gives -1.18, 7.41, 7.54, 7.48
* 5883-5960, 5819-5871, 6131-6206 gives 3.60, 7.79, 7.25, 7.66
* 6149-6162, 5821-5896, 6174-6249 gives 0.46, 7.62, 7.3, 7.35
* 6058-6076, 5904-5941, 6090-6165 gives -1.00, 7.63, 7.34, 7.43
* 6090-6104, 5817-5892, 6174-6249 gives 0.51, 7.71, 7.3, 7.43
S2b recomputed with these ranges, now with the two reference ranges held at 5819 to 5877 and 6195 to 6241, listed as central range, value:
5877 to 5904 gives 0.10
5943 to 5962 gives 0.08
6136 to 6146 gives 0.08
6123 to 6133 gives -0.04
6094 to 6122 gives -0.03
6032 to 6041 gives -0.11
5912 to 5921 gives 0.02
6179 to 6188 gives -0.02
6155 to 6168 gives 0.07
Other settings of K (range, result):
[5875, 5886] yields 7.6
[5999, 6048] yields 7.92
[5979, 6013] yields 7.7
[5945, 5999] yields 7.47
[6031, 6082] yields 8.01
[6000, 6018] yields 7.54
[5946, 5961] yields 7.12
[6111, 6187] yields 7.36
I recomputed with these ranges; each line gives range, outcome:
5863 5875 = 7.7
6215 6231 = 7.41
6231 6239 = 6.58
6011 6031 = 7.48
